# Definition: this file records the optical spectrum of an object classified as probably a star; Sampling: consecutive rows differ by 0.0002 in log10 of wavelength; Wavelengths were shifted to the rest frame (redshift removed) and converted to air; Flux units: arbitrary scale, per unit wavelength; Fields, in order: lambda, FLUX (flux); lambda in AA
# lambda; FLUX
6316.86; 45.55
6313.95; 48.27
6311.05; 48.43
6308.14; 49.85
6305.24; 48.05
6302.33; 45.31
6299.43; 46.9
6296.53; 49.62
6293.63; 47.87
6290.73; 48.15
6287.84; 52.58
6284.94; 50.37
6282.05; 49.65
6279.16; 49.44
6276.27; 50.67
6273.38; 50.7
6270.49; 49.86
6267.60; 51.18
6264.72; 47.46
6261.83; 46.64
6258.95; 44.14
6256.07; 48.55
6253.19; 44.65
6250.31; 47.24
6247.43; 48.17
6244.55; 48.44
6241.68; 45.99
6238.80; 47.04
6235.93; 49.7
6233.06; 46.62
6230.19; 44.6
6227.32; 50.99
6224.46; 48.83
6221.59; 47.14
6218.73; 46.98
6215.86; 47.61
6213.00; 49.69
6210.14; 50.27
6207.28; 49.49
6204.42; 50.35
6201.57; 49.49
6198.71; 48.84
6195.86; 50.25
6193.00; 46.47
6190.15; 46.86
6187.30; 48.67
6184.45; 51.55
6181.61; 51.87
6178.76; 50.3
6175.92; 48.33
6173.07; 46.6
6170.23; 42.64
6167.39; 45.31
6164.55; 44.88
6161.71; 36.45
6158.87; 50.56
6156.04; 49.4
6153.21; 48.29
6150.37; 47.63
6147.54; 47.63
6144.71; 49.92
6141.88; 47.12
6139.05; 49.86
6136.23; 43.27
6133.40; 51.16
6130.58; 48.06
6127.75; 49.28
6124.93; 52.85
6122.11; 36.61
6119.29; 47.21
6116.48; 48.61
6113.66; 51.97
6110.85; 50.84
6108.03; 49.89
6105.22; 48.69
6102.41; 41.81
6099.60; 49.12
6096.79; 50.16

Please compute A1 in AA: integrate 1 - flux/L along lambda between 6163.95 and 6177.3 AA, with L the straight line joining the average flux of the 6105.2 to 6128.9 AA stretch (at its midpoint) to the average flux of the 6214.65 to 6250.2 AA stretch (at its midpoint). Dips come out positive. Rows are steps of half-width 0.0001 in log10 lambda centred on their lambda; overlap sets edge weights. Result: 0.69 AA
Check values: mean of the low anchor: 48.4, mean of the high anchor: 47.7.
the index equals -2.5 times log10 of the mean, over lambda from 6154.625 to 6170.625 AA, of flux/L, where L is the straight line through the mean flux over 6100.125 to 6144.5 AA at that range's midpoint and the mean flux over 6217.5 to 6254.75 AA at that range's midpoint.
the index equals 0.06 mag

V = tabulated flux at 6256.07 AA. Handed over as 48.55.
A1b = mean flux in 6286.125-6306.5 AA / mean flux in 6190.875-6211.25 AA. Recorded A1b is 0.98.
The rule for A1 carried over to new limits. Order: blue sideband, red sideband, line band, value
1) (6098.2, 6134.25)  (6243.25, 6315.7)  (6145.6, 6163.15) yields 0.53 AA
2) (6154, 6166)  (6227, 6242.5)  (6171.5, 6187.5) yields -1.25 AA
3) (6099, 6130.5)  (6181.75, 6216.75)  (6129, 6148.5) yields 0.04 AA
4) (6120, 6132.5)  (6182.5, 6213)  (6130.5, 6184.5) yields 0.58 AA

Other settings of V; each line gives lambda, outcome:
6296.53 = 49.62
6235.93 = 49.7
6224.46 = 48.83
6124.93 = 52.85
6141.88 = 47.12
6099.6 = 49.12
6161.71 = 36.45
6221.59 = 47.14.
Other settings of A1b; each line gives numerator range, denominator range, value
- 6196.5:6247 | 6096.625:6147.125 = 1.01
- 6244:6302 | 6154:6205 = 1.02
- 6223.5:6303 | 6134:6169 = 1.03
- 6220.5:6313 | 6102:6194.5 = 1.01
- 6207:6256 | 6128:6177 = 1.02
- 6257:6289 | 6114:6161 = 1.03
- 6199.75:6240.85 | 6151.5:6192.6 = 1.03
